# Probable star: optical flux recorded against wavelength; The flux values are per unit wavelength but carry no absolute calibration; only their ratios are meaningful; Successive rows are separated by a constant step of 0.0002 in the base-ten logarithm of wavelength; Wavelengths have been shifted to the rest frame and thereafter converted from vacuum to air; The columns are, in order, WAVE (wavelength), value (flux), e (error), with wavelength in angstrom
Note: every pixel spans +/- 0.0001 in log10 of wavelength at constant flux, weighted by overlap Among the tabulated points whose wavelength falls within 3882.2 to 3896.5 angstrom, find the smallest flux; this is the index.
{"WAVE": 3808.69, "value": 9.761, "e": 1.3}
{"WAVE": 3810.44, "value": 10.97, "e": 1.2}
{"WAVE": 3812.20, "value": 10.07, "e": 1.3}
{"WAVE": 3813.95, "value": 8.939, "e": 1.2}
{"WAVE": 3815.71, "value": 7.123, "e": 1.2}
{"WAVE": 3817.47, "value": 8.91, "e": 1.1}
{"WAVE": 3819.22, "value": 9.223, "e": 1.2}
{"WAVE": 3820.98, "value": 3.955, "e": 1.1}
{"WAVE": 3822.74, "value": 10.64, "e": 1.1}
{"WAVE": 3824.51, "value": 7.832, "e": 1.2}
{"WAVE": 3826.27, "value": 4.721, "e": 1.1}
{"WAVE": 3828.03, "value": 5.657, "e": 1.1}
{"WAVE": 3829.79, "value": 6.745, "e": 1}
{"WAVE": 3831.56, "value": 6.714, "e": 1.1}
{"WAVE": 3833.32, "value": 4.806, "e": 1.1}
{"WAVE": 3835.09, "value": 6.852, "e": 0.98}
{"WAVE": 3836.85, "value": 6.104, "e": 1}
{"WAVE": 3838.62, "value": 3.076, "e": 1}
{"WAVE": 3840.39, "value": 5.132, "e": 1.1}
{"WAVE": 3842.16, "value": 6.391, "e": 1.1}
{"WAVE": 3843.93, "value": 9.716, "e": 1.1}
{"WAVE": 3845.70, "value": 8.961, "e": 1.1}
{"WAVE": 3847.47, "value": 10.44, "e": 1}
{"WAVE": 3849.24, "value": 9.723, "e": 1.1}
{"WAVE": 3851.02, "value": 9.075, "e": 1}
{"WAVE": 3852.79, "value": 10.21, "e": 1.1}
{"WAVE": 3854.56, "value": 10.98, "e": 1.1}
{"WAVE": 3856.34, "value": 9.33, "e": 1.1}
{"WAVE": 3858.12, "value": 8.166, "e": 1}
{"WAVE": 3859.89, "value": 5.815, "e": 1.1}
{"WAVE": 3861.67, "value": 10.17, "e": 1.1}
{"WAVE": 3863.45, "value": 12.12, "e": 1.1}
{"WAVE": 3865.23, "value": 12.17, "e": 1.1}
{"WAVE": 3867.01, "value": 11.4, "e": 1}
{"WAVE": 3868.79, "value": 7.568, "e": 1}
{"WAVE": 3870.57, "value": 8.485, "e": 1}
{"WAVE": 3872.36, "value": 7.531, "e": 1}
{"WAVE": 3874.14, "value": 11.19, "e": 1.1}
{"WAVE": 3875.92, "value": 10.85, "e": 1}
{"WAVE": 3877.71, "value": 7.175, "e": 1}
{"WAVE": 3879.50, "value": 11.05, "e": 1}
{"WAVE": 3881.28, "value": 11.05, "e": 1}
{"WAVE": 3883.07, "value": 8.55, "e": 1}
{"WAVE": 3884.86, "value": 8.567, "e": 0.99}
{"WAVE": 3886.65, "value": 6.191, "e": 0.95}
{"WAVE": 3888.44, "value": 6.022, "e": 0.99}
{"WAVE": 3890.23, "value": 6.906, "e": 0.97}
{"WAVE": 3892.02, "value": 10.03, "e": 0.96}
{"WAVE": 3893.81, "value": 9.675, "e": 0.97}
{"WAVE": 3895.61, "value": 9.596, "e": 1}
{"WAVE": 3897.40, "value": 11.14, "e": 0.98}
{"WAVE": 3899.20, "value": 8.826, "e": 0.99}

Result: 6.022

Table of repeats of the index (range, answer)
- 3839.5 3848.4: 5.132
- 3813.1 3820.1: 7.123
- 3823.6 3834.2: 4.721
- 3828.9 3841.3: 3.076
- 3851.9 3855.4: 10.21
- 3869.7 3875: 7.531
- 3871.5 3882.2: 7.175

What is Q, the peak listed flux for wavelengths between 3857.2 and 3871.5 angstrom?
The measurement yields 12.17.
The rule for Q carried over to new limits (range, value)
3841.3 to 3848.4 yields 10.44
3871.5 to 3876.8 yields 11.19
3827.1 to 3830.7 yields 6.745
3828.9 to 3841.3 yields 6.852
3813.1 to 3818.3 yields 8.939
